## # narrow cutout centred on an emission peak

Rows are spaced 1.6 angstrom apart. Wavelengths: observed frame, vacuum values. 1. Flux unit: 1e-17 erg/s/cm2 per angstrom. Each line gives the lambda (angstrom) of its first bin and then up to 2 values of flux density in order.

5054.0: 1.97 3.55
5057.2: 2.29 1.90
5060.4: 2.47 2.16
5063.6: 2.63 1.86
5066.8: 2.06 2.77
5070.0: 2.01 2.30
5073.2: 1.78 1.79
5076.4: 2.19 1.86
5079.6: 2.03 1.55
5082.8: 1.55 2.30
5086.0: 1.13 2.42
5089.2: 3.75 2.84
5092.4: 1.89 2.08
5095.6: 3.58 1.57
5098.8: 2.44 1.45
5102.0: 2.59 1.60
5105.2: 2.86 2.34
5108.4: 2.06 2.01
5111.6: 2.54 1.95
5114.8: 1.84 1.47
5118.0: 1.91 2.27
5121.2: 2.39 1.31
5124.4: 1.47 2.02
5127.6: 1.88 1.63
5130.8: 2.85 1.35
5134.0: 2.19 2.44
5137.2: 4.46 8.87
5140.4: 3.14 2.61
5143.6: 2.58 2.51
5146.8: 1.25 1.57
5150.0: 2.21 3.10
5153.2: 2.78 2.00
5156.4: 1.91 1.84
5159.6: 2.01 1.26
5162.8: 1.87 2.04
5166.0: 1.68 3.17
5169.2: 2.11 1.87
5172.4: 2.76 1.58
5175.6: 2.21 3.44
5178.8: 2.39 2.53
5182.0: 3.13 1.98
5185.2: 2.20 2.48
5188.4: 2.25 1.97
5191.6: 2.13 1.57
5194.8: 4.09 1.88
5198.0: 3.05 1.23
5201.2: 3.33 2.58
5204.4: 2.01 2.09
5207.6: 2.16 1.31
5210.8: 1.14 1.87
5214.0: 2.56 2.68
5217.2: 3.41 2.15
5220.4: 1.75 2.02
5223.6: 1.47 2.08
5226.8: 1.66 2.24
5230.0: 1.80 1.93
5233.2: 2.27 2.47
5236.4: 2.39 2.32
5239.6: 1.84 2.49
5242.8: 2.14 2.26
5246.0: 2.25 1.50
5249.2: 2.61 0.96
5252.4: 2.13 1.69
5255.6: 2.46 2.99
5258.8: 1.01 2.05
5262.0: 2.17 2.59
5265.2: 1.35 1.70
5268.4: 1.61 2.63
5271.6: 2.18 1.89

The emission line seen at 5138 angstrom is [O III] 5007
